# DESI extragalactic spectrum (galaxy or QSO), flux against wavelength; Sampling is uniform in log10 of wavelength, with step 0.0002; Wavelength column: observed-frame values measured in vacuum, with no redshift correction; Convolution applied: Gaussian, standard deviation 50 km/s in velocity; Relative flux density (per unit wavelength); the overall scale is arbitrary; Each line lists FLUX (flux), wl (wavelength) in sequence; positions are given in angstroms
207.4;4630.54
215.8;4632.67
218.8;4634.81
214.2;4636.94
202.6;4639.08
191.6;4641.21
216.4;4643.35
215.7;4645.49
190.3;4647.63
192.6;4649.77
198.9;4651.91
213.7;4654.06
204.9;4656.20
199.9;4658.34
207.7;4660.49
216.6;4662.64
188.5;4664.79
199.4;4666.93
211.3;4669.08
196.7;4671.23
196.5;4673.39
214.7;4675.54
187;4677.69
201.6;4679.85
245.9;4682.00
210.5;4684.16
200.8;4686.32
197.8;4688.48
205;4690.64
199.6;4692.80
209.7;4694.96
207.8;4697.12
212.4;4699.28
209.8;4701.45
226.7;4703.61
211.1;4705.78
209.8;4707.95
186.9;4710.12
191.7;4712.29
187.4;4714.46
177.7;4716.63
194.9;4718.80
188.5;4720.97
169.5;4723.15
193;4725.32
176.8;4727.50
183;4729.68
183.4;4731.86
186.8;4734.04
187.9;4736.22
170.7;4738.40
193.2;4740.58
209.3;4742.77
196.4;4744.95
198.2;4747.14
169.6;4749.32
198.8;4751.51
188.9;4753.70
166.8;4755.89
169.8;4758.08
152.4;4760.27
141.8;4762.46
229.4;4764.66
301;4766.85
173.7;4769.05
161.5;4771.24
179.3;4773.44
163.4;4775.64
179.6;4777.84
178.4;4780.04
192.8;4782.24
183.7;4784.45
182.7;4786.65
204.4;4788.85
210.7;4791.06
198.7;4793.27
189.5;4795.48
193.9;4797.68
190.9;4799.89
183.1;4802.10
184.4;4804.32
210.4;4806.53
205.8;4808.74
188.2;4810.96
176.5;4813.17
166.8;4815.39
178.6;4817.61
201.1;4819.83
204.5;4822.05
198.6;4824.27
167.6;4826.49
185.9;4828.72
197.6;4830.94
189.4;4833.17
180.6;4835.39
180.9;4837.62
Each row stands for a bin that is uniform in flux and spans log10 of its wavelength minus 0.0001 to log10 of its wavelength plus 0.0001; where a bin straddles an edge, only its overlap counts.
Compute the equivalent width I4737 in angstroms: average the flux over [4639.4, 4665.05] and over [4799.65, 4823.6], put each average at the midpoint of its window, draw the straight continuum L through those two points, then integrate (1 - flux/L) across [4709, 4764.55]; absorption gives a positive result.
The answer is 3.69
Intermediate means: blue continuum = 203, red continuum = 190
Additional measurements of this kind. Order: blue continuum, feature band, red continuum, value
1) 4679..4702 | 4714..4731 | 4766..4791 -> 1.58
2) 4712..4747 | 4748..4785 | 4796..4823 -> 0.84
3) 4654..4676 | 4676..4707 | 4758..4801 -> -1.33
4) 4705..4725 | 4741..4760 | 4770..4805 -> 0.25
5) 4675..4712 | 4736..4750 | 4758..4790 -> 0.35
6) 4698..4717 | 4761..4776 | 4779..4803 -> 0.11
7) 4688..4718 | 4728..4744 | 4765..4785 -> 0.83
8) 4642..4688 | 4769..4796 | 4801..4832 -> 1.10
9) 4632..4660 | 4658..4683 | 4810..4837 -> -0.32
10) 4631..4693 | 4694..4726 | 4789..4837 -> 0.37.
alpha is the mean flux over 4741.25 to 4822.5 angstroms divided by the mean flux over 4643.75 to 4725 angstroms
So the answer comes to 0.9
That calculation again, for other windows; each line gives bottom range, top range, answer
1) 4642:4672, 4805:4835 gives 0.93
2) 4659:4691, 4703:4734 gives 0.93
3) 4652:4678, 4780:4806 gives 0.94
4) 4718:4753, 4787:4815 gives 1.03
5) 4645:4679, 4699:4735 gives 0.96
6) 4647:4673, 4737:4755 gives 0.94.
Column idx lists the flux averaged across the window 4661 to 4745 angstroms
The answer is 198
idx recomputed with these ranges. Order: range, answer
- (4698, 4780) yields 190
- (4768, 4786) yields 177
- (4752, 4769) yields 192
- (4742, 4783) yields 187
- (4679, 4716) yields 206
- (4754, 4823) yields 188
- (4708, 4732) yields 186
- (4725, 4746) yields 188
